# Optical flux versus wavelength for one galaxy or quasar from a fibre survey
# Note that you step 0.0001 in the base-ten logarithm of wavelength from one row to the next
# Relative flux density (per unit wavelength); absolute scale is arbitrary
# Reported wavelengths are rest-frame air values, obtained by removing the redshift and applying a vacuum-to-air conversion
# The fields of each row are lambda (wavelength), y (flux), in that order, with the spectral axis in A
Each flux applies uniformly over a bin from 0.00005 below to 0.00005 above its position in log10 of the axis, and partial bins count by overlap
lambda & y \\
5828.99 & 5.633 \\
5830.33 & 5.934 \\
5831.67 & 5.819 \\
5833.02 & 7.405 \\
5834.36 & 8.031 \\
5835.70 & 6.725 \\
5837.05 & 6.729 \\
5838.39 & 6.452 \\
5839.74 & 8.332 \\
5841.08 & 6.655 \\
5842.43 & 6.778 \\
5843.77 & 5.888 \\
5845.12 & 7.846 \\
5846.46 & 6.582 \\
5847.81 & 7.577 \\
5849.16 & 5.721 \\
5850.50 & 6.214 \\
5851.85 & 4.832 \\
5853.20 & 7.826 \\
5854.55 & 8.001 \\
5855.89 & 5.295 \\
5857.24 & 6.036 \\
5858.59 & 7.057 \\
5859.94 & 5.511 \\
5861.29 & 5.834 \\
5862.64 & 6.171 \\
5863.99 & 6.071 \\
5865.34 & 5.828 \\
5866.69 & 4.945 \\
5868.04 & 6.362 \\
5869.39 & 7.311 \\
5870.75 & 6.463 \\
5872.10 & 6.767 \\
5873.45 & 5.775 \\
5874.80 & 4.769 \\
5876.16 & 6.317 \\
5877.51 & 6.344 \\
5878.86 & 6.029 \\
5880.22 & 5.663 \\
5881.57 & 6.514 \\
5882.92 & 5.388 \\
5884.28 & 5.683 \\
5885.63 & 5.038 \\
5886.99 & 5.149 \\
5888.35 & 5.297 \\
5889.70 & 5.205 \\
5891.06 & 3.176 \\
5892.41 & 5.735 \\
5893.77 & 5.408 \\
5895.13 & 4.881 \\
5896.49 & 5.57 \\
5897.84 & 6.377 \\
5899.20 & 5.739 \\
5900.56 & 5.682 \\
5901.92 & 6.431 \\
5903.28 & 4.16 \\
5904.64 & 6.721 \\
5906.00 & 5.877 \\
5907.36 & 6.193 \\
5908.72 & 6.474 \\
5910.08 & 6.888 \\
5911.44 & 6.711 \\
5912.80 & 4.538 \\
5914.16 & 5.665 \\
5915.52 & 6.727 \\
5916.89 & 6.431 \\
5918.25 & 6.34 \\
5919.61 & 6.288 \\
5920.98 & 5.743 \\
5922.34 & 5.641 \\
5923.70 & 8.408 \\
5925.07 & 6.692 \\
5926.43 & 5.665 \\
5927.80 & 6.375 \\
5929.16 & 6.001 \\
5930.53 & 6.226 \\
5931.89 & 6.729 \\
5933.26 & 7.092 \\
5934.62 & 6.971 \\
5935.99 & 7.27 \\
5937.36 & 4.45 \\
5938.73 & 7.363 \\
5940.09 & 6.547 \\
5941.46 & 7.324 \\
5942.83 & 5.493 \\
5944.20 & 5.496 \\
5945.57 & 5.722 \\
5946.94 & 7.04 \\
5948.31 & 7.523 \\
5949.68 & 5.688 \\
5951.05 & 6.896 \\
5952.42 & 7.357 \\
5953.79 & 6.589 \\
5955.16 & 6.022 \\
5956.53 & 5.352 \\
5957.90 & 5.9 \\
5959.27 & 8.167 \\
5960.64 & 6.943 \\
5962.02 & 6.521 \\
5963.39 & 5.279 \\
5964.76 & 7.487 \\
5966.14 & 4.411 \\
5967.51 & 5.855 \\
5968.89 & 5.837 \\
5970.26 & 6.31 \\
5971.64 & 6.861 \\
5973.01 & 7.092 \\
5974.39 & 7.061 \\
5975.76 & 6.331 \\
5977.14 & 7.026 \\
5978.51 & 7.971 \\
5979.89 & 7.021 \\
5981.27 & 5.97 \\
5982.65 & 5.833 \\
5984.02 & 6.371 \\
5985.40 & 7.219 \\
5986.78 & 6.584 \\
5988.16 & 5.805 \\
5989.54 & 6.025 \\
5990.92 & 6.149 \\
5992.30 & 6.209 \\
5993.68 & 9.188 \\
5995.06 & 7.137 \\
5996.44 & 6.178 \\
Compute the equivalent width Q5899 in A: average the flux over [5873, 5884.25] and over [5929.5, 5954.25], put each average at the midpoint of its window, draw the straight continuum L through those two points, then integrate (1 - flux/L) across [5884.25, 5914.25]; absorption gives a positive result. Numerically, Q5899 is 2.4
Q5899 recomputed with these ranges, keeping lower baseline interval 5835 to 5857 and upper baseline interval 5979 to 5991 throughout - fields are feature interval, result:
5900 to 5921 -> 1.5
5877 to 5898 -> 3.7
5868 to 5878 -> 0.6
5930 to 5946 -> 0.2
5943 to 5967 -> 0.3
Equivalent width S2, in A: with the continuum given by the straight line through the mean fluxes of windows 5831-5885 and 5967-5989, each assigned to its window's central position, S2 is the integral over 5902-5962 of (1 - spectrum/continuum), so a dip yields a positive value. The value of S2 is 1.2 A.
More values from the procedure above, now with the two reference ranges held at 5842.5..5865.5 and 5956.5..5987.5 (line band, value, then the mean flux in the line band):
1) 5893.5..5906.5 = 1.5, 5.69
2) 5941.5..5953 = 0.1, 6.44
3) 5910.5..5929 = 0.6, 6.25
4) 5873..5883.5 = 0.9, 5.86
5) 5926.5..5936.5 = -0.2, 6.59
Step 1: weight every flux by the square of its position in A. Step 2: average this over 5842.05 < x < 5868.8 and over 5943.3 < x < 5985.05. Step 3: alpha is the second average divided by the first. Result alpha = 1.1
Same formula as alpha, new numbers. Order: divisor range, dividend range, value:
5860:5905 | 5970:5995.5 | 1.22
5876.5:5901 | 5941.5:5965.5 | 1.20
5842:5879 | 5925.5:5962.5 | 1.06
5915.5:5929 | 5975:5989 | 1.05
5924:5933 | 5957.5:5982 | 1.04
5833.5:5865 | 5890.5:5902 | 0.83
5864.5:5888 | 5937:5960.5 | 1.12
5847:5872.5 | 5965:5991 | 1.06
